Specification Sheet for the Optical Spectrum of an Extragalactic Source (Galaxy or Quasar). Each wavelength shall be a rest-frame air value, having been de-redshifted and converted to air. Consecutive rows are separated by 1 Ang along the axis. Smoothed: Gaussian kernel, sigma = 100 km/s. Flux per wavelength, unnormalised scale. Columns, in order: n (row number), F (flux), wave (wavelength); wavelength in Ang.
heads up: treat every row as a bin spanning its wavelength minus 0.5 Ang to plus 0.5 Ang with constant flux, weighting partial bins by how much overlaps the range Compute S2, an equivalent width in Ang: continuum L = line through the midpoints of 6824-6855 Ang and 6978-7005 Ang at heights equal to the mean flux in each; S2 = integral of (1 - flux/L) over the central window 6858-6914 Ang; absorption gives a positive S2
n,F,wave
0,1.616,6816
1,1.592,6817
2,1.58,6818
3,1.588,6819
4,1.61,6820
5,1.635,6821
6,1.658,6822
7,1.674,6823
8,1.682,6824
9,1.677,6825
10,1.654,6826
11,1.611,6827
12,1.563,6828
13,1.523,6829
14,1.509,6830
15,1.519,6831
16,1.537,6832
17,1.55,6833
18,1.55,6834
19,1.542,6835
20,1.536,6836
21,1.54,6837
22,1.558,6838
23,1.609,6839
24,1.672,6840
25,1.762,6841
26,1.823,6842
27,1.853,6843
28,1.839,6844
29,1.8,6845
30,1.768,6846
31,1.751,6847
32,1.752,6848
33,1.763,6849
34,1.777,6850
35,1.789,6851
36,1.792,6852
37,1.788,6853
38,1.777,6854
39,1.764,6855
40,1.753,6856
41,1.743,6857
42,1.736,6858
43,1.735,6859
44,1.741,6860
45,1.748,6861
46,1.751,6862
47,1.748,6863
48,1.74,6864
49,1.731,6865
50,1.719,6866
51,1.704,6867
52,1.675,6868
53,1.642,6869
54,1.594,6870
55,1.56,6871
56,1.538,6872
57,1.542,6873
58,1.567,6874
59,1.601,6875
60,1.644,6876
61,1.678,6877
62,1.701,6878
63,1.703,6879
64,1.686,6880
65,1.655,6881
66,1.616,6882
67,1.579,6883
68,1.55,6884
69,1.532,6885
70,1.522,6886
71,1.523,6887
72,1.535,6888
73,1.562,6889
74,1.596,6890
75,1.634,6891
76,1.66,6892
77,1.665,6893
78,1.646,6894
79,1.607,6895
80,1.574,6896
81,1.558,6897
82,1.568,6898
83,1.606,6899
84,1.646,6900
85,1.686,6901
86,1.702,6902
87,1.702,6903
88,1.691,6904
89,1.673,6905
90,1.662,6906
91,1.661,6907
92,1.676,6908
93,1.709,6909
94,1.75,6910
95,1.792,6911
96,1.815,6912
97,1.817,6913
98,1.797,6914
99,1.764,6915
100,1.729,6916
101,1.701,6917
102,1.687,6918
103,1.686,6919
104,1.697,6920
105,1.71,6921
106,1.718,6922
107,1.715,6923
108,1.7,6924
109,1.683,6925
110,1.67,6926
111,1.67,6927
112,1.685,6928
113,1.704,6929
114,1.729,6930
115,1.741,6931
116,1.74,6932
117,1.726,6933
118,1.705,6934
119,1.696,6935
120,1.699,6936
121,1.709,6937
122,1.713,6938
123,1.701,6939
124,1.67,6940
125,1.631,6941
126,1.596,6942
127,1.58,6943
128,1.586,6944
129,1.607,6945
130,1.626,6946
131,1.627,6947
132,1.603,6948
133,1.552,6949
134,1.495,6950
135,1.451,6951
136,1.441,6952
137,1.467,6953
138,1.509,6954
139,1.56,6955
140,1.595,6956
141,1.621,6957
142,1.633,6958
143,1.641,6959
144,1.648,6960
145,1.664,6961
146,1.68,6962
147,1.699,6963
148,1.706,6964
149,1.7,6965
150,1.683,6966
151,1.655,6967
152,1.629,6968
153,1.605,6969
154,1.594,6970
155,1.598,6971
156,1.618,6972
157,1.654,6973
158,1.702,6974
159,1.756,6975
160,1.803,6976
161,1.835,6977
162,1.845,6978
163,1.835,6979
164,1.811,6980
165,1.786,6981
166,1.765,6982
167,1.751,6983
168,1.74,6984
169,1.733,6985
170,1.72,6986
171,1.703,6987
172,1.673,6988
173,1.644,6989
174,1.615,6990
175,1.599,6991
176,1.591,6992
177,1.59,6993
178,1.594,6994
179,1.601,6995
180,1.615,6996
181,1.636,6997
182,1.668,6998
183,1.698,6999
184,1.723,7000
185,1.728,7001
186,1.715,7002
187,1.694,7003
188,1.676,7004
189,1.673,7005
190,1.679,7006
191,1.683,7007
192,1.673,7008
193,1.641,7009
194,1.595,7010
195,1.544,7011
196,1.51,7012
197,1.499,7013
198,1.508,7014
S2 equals 0.82 Ang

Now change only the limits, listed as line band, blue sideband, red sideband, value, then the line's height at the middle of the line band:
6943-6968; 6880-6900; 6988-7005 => 0.4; 1.63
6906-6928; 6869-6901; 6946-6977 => -1.5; 1.61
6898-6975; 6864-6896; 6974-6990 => 1.4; 1.69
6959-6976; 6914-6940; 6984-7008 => 0.2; 1.68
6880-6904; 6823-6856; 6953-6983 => 1.0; 1.68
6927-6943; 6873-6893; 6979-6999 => -0.5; 1.64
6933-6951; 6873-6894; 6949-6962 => -0.7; 1.57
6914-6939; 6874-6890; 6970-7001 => -1.0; 1.64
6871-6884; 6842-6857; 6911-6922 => 1.1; 1.77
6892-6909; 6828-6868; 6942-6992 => 0.3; 1.68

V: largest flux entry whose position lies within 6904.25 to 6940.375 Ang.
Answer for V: 1.817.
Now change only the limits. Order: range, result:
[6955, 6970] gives 1.706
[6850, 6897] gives 1.792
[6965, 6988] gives 1.845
